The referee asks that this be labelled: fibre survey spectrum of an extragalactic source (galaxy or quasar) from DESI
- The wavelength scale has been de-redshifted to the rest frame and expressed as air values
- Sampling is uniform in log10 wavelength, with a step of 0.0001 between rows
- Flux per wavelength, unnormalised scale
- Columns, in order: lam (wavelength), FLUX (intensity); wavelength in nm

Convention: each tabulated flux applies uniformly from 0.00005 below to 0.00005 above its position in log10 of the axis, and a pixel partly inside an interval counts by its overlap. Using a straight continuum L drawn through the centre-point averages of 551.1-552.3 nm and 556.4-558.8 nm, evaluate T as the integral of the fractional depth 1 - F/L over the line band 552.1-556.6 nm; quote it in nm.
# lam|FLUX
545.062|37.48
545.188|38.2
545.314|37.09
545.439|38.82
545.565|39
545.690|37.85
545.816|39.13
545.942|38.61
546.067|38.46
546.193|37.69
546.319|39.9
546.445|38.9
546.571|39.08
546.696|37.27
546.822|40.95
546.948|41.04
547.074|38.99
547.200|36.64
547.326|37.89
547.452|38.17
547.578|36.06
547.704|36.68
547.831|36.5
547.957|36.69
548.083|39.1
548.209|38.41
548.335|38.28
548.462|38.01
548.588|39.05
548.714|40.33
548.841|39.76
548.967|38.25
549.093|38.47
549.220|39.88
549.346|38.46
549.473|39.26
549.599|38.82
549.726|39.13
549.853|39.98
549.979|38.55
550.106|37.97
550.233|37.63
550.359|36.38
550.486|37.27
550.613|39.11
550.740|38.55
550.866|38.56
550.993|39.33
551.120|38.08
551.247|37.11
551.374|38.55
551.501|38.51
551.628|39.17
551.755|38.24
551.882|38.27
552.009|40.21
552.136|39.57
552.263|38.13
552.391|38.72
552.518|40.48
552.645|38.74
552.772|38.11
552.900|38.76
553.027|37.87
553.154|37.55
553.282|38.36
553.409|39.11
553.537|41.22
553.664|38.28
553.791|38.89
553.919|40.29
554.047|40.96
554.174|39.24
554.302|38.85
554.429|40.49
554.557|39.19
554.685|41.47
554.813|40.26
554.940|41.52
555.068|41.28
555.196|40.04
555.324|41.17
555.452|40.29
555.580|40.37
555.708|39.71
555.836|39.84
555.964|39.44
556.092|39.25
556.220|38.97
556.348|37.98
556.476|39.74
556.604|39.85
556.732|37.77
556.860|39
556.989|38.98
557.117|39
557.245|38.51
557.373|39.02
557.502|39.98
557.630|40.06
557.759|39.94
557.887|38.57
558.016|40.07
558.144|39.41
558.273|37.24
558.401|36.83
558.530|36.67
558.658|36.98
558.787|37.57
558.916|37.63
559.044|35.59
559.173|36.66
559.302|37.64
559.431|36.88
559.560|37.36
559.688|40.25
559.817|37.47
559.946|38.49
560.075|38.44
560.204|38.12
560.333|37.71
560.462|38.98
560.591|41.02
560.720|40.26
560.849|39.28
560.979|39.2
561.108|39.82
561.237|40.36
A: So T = -0.10 nm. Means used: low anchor 38.6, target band 39.5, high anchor 38.7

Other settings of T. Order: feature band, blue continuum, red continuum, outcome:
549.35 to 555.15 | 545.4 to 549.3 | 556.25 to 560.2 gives -0.09 nm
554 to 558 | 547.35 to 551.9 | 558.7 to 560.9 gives -0.15 nm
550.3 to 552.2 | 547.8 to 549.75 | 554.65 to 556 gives 0.04 nm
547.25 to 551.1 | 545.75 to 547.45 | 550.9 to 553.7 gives 0.04 nm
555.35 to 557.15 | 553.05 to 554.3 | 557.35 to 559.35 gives -0.03 nm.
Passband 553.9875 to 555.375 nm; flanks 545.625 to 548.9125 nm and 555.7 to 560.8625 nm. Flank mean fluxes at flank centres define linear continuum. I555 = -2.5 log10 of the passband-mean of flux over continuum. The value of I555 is -0.05 mag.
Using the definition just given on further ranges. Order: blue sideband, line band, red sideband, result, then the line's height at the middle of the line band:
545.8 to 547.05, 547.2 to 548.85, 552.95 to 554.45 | 0.03 mag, 39.1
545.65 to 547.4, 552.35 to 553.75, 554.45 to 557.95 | 0.01 mag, 39.4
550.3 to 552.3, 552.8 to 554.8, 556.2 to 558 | -0.02 mag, 38.7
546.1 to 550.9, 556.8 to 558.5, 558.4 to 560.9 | -0.02 mag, 38.1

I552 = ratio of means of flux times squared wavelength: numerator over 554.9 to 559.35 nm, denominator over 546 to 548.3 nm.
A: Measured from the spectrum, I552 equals 1.05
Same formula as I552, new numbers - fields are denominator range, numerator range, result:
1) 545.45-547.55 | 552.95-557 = 1.06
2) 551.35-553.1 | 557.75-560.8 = 1.01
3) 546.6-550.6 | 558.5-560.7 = 1.03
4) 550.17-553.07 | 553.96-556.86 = 1.05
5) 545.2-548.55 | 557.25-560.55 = 1.04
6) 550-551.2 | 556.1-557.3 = 1.04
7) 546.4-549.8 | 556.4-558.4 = 1.05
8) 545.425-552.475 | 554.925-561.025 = 1.04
